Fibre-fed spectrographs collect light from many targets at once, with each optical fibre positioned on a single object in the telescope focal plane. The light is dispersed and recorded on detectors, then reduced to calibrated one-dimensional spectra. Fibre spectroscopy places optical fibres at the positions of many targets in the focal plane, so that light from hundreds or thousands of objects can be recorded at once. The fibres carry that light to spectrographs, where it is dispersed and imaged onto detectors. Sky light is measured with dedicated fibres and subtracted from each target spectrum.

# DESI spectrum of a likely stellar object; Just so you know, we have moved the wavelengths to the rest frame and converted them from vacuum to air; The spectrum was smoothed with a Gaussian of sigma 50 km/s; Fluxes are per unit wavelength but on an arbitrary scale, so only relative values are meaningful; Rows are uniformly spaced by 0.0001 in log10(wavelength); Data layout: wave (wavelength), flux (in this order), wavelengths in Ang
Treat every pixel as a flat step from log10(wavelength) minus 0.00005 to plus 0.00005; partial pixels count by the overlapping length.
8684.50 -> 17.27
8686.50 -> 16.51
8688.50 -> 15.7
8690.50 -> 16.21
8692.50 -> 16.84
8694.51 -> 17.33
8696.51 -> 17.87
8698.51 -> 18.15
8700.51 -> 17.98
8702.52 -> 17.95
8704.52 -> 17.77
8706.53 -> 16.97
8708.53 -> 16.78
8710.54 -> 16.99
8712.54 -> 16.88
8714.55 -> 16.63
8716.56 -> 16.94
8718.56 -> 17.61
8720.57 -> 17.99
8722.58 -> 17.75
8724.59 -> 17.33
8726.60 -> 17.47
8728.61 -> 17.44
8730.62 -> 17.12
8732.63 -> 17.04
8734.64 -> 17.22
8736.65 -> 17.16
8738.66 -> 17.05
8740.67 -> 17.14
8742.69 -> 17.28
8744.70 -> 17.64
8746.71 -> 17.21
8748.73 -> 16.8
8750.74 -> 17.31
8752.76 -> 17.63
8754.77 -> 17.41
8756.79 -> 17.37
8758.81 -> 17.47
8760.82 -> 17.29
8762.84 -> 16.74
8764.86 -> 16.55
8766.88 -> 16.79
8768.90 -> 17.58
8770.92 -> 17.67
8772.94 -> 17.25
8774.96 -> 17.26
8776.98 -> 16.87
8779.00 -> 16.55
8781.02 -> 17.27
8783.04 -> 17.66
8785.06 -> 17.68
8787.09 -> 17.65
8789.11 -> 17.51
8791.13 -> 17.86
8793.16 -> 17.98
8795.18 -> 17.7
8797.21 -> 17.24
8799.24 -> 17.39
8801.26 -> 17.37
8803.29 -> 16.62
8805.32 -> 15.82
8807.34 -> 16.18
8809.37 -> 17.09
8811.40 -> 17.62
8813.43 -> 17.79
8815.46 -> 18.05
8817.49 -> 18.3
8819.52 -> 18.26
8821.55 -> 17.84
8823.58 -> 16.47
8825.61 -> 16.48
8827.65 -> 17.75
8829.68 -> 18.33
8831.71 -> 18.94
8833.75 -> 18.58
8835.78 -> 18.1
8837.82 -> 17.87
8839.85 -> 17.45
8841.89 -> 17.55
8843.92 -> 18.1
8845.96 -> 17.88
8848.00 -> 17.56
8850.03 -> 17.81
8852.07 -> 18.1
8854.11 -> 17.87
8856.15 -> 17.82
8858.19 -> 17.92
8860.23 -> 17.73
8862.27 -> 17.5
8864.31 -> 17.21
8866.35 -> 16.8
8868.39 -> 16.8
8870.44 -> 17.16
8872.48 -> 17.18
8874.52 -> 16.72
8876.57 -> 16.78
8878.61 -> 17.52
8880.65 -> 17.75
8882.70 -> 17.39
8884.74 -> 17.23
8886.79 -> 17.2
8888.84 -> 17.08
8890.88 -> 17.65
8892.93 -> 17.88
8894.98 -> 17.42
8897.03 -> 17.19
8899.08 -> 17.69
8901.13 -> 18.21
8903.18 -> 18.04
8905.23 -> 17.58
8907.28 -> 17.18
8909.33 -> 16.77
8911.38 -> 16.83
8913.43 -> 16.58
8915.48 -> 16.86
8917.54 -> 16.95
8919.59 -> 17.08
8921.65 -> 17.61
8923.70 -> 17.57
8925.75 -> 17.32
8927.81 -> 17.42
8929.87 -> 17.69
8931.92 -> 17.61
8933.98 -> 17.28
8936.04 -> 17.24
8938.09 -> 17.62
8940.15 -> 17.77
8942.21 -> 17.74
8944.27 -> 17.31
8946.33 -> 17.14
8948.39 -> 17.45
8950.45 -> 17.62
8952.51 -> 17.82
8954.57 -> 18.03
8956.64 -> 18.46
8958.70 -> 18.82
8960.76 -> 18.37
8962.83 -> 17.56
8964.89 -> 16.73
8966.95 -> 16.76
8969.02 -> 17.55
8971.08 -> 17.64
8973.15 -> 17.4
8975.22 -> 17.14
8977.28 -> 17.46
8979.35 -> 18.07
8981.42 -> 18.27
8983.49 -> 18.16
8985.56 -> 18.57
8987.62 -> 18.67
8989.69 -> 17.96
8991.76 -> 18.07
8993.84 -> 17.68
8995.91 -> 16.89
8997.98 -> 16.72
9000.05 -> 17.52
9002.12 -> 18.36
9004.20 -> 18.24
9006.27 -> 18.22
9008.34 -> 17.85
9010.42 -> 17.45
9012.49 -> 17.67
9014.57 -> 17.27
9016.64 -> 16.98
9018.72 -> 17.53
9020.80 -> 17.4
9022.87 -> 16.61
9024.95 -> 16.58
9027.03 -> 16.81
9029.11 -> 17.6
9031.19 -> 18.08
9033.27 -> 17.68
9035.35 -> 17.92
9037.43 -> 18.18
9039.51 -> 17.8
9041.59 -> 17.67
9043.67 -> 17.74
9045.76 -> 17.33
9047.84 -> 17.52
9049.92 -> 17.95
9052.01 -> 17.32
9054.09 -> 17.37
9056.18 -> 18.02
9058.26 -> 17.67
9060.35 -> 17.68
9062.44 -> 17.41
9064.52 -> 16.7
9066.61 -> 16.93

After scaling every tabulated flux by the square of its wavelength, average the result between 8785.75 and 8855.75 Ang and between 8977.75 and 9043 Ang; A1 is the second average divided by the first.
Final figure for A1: 1.05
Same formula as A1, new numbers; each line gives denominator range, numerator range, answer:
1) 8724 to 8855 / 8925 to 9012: 1.06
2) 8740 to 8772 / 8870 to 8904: 1.04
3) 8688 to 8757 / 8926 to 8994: 1.08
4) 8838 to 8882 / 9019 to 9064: 1.04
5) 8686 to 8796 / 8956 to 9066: 1.09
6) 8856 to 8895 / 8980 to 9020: 1.06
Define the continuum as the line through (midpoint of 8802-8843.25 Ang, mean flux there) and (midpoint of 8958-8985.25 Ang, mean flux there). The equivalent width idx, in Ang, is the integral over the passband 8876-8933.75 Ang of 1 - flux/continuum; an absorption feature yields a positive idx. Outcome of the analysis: 0.9 Ang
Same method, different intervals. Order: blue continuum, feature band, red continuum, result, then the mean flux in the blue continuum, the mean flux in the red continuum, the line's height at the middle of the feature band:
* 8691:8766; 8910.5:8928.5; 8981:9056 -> 0.4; 17.3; 17.7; 17.5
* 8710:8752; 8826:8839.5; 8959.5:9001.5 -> -0.6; 17.2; 17.7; 17.4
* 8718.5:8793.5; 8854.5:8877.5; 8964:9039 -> 0.3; 17.3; 17.6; 17.4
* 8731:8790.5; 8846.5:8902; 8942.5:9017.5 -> 0.1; 17.2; 17.7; 17.5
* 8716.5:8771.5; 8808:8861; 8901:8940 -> -1.5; 17.3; 17.3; 17.3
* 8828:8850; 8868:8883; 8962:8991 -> 0.6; 18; 17.7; 17.9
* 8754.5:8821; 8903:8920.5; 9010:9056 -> 0.4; 17.3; 17.5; 17.4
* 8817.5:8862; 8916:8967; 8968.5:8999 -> 0.6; 17.8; 17.8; 17.8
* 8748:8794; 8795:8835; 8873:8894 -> -0.4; 17.3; 17.3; 17.3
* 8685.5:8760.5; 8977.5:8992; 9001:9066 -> -0.6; 17.2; 17.6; 17.5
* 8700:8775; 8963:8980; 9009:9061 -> 0.1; 17.3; 17.5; 17.5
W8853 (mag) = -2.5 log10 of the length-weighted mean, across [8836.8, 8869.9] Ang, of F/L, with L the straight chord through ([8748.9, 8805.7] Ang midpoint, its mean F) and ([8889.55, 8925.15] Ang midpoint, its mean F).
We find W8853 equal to -0.02 mag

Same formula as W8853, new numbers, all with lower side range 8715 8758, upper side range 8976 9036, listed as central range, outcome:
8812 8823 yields -0.03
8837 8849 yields -0.02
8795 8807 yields 0.03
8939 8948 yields 0.01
